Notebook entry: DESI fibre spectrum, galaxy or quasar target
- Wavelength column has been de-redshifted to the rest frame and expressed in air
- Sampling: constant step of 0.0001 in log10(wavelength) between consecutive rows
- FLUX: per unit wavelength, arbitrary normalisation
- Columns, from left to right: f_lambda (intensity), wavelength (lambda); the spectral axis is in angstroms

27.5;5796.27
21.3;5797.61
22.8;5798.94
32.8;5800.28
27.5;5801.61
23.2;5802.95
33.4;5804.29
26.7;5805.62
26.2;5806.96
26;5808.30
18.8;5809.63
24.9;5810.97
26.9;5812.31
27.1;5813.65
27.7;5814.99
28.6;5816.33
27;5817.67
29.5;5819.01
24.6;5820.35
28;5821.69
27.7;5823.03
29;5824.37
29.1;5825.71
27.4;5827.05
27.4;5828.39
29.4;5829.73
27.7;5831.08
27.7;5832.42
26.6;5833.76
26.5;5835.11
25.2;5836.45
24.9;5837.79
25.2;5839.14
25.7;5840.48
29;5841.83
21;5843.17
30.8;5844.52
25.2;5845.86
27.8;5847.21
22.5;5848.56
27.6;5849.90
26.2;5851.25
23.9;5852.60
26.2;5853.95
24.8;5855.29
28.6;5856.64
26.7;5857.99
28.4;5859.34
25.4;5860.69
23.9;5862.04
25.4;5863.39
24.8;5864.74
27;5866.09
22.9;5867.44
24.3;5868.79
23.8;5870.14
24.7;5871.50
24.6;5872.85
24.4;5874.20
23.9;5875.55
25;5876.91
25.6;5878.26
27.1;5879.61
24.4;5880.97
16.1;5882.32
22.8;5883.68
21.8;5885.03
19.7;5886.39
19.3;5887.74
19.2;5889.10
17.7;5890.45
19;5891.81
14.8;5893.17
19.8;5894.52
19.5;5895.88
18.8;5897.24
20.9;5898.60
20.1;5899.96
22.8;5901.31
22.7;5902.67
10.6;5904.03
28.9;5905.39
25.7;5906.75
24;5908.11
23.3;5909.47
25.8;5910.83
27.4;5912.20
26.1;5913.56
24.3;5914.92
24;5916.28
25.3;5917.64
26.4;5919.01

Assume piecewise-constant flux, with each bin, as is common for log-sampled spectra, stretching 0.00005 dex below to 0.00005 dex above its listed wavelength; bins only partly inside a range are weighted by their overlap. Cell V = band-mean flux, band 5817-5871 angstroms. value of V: 26.4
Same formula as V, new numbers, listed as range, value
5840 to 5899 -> 23.7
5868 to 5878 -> 24.4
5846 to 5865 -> 25.9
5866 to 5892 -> 22.6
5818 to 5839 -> 27.3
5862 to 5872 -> 24.6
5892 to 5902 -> 19.5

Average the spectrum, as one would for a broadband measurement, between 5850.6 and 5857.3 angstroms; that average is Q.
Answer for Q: 25.9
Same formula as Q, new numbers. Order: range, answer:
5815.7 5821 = 27.4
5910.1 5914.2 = 26.4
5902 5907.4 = 21.9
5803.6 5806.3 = 30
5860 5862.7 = 24.7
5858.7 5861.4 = 26.8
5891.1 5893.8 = 16.9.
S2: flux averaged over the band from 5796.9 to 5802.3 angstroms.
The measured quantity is 26.1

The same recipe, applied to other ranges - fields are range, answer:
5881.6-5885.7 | 20.3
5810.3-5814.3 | 26.3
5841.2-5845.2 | 27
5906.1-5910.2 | 24.4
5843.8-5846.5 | 27.9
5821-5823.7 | 27.8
